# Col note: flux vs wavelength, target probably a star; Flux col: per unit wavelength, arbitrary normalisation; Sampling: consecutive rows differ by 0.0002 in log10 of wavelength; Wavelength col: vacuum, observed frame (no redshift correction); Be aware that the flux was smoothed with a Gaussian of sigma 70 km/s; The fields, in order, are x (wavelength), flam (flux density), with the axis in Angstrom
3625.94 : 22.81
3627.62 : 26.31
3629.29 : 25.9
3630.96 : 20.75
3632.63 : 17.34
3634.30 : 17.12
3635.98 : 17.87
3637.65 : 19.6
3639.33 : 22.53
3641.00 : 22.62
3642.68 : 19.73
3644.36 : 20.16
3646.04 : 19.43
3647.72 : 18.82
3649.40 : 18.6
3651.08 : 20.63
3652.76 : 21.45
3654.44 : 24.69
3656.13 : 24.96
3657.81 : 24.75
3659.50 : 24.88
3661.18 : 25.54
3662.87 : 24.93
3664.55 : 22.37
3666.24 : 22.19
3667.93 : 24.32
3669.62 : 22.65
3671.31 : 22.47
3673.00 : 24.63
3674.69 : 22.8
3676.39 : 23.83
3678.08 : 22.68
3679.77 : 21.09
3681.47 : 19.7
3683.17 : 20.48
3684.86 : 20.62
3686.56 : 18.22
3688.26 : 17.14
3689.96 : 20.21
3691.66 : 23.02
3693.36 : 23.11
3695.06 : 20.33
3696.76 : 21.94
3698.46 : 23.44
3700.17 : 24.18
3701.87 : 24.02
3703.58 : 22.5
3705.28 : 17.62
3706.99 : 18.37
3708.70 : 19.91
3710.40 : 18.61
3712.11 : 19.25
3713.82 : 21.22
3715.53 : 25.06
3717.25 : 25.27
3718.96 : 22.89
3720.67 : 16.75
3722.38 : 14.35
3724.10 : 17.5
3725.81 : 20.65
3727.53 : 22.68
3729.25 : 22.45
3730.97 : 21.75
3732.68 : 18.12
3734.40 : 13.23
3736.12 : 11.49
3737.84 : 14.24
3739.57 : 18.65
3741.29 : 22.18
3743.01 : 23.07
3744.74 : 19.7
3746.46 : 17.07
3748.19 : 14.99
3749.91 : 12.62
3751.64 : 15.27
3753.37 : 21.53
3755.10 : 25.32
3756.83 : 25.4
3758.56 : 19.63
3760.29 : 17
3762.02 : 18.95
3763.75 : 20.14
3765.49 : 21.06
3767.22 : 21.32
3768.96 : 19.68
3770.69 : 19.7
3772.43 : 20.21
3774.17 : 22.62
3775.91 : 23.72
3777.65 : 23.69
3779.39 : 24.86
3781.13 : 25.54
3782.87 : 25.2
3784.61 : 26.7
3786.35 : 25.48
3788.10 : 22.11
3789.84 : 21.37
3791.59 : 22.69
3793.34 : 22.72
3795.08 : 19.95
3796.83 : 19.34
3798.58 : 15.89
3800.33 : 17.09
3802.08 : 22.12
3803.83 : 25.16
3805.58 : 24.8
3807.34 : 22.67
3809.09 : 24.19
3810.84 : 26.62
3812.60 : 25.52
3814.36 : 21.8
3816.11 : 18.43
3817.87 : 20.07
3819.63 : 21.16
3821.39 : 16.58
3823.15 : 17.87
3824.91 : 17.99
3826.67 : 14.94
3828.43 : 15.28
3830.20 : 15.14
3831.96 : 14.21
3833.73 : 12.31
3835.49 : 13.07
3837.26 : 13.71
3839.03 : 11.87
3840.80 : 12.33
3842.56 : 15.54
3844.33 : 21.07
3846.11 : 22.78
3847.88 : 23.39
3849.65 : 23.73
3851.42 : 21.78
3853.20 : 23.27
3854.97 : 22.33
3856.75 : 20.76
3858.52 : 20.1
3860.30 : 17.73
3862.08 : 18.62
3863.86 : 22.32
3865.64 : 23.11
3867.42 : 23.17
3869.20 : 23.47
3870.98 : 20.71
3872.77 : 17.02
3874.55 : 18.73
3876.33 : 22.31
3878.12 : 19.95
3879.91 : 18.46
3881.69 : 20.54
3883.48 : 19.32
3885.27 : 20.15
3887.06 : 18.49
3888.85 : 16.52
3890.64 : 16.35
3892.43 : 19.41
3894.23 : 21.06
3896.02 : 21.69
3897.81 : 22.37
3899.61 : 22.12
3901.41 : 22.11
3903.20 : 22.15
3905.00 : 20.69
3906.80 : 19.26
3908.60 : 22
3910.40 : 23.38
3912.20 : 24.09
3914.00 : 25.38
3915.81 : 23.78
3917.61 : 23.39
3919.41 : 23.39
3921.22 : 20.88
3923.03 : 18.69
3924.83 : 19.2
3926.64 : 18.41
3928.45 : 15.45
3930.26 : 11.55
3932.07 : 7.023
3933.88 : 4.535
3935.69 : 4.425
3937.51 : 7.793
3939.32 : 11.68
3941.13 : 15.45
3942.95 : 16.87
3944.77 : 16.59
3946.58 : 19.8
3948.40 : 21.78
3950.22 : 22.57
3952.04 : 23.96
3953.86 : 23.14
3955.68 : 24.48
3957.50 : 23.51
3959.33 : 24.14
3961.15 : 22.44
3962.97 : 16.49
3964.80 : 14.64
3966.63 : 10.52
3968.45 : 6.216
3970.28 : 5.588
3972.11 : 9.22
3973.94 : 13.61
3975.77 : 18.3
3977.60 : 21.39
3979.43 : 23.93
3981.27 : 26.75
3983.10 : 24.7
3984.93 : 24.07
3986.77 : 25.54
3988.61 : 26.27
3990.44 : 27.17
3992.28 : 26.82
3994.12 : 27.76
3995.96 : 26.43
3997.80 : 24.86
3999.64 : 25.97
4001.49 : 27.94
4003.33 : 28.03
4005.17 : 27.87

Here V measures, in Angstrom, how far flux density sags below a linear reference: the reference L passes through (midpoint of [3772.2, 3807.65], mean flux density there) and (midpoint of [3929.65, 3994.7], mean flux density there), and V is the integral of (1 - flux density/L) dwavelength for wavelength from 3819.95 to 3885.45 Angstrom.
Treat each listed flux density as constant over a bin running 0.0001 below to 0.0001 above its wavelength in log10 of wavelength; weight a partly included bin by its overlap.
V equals 6.5 Angstrom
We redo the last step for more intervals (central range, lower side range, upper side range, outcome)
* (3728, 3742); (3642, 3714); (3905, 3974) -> 1.9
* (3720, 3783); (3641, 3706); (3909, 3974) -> 2.4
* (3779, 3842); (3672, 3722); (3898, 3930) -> 4.2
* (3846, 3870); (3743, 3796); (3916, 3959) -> -3.3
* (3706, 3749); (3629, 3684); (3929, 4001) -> 4.0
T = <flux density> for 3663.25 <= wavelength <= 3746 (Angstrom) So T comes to 20.7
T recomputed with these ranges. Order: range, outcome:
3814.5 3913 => 19.4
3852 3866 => 21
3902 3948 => 17.5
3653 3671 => 24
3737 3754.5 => 18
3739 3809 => 21.2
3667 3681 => 23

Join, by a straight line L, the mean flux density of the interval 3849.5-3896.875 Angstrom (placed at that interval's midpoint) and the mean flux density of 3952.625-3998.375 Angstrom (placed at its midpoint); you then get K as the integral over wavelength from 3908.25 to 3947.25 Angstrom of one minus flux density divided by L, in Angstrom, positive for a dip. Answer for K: 6.9 Angstrom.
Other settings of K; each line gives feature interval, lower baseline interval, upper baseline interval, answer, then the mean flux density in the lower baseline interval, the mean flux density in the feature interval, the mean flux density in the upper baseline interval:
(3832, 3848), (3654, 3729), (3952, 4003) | 4.3 Angstrom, 21.7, 15.8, 21.3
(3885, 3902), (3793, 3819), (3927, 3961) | -1.4 Angstrom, 21.7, 20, 16.6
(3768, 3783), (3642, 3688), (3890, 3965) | -1.4 Angstrom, 22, 22.7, 19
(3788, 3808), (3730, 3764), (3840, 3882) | -1.9 Angstrom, 18.5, 21.3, 20.6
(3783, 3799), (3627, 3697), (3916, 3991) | -1.6 Angstrom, 21.7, 22.1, 18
